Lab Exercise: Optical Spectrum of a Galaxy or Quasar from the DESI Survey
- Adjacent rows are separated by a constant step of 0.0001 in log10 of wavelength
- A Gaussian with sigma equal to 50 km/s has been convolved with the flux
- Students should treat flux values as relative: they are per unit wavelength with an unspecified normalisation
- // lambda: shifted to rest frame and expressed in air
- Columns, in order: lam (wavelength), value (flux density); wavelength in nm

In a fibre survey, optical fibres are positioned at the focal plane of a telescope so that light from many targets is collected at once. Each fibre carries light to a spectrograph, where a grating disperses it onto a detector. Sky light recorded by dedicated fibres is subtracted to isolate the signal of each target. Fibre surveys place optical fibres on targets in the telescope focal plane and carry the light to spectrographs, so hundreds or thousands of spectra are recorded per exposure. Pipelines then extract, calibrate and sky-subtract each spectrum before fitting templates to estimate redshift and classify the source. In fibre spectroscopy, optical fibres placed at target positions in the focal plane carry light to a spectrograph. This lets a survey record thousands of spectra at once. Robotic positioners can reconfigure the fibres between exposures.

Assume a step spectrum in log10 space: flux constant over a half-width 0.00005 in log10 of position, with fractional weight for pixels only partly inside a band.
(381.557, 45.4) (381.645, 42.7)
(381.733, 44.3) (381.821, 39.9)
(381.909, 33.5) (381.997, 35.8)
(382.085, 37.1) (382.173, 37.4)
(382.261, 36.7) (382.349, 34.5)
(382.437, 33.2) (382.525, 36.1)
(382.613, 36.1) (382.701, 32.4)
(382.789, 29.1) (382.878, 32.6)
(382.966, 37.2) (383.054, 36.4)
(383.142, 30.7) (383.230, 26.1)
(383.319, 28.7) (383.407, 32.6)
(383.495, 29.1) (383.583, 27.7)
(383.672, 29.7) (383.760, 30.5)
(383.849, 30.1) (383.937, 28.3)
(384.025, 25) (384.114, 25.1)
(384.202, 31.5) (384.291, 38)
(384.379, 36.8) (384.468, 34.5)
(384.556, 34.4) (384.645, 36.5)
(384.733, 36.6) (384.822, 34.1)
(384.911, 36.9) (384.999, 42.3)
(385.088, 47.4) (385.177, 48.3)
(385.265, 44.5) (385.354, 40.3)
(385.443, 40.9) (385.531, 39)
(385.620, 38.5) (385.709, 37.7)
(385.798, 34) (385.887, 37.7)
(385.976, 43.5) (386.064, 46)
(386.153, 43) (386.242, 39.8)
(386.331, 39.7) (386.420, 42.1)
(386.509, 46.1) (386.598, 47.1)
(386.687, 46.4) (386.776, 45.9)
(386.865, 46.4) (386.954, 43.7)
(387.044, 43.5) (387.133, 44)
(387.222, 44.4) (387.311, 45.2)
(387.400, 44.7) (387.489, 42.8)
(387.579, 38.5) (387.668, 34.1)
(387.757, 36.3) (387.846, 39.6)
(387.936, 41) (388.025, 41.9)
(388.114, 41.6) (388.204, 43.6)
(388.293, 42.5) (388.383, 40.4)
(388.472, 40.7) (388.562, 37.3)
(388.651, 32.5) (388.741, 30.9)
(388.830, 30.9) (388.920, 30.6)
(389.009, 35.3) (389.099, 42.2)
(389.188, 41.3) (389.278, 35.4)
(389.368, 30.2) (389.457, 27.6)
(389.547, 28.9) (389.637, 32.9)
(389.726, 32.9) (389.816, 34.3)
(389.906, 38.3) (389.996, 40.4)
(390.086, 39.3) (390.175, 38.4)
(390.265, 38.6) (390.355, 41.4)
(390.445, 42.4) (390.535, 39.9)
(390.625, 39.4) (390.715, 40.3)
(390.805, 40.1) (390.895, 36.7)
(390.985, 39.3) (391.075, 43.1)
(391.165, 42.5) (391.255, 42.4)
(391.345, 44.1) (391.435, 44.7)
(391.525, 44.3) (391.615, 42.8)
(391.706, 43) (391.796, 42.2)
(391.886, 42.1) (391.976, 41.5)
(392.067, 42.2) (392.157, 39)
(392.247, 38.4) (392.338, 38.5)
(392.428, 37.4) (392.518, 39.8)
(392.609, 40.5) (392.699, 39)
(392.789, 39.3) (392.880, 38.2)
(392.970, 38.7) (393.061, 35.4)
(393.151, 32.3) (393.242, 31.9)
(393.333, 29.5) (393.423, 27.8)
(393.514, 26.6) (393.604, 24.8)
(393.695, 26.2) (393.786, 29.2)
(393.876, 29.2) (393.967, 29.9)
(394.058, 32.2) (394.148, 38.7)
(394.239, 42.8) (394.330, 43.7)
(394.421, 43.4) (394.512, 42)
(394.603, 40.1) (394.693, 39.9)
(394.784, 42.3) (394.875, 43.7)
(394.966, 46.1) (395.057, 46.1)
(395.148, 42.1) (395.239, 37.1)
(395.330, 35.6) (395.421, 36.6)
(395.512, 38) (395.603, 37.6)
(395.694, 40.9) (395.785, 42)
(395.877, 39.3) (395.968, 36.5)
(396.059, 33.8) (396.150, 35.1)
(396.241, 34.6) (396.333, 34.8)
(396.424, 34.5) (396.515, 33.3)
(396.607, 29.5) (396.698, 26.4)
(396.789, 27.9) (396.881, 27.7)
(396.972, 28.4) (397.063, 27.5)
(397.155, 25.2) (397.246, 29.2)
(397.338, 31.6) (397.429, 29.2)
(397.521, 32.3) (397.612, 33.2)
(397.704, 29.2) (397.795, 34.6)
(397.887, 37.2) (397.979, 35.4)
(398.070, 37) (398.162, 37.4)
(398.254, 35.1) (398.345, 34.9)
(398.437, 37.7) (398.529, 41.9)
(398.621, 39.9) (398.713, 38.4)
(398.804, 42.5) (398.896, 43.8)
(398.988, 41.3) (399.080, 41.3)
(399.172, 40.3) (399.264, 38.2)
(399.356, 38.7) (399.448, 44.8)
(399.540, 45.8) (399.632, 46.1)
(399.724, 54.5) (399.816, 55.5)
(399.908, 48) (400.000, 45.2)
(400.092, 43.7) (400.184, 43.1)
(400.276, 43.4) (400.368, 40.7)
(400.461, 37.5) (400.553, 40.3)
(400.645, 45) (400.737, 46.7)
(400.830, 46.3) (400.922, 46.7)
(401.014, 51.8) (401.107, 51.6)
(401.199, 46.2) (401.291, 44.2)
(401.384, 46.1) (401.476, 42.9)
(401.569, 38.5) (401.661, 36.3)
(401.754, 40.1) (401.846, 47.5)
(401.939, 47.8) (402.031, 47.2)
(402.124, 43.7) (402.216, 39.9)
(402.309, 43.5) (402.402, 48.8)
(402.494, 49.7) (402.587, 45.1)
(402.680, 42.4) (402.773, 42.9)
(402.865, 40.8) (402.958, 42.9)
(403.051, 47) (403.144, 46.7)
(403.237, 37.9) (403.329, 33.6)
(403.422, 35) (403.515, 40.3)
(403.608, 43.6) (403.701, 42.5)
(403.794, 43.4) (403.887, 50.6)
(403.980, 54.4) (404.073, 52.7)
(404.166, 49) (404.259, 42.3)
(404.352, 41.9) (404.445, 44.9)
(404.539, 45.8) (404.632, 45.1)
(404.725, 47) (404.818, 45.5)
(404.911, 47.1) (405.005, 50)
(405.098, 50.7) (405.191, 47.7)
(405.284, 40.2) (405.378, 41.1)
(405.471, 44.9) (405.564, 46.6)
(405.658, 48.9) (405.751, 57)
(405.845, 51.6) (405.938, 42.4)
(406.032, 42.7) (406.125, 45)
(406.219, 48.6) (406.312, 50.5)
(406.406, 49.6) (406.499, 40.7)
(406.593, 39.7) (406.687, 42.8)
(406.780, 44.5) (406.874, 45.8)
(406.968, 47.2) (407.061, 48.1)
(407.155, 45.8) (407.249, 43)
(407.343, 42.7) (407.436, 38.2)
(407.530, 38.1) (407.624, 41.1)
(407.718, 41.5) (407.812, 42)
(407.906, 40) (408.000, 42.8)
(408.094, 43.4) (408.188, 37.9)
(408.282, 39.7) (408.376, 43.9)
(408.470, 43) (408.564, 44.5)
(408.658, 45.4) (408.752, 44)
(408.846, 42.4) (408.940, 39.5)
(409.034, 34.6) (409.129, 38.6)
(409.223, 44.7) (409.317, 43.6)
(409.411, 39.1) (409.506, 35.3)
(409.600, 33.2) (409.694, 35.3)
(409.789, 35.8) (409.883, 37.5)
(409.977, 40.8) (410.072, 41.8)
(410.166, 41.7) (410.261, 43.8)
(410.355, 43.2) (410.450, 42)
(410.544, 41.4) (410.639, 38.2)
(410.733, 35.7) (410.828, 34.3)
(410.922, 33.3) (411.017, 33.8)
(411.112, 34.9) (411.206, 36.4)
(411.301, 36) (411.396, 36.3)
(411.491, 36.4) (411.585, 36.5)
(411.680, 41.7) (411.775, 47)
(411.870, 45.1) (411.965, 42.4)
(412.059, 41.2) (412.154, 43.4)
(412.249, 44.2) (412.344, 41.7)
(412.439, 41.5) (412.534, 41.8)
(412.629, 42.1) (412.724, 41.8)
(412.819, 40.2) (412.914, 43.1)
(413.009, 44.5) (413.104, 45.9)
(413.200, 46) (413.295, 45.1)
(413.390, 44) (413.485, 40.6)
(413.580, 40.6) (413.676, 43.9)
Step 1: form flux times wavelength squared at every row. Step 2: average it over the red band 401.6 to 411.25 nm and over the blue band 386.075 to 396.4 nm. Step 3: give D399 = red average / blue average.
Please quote 1.2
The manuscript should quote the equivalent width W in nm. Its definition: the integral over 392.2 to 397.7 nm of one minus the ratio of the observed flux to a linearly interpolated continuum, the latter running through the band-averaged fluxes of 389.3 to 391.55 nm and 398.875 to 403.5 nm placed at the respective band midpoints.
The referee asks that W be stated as 0.744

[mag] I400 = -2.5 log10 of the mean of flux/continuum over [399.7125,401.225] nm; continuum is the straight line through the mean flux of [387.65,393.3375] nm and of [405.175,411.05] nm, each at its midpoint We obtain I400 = -0.14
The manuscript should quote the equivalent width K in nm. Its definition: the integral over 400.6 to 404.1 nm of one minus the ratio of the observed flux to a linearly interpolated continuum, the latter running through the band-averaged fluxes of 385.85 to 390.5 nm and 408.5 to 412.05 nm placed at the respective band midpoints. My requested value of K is -0.45 nm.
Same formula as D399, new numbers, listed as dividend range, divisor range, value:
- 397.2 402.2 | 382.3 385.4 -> 1.32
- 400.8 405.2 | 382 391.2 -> 1.30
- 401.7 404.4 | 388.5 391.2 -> 1.28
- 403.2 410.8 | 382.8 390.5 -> 1.27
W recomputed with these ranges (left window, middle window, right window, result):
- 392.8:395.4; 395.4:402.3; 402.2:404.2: 0.209 nm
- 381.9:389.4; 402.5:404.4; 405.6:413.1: -0.152 nm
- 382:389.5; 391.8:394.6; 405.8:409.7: 0.212 nm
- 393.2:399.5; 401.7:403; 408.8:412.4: -0.250 nm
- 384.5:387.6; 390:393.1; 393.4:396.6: -0.142 nm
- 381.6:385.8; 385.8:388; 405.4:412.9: -0.387 nm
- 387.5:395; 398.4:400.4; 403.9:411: -0.146 nm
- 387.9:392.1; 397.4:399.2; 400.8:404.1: 0.228 nm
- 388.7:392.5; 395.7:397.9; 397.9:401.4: 0.491 nm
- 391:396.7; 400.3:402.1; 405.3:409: -0.139 nm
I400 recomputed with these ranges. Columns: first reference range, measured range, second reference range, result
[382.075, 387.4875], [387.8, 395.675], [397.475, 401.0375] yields 0.04 mag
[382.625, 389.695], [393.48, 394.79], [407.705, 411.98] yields 0.09 mag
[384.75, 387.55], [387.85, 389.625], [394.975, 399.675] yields 0.12 mag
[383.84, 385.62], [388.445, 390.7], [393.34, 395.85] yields 0.02 mag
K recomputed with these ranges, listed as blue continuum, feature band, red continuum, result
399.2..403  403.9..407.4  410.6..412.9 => -0.321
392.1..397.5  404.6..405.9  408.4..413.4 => -0.292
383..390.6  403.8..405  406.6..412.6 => -0.215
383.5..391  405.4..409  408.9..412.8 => -0.436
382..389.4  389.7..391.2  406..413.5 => -0.040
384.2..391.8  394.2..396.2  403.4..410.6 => 0.046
